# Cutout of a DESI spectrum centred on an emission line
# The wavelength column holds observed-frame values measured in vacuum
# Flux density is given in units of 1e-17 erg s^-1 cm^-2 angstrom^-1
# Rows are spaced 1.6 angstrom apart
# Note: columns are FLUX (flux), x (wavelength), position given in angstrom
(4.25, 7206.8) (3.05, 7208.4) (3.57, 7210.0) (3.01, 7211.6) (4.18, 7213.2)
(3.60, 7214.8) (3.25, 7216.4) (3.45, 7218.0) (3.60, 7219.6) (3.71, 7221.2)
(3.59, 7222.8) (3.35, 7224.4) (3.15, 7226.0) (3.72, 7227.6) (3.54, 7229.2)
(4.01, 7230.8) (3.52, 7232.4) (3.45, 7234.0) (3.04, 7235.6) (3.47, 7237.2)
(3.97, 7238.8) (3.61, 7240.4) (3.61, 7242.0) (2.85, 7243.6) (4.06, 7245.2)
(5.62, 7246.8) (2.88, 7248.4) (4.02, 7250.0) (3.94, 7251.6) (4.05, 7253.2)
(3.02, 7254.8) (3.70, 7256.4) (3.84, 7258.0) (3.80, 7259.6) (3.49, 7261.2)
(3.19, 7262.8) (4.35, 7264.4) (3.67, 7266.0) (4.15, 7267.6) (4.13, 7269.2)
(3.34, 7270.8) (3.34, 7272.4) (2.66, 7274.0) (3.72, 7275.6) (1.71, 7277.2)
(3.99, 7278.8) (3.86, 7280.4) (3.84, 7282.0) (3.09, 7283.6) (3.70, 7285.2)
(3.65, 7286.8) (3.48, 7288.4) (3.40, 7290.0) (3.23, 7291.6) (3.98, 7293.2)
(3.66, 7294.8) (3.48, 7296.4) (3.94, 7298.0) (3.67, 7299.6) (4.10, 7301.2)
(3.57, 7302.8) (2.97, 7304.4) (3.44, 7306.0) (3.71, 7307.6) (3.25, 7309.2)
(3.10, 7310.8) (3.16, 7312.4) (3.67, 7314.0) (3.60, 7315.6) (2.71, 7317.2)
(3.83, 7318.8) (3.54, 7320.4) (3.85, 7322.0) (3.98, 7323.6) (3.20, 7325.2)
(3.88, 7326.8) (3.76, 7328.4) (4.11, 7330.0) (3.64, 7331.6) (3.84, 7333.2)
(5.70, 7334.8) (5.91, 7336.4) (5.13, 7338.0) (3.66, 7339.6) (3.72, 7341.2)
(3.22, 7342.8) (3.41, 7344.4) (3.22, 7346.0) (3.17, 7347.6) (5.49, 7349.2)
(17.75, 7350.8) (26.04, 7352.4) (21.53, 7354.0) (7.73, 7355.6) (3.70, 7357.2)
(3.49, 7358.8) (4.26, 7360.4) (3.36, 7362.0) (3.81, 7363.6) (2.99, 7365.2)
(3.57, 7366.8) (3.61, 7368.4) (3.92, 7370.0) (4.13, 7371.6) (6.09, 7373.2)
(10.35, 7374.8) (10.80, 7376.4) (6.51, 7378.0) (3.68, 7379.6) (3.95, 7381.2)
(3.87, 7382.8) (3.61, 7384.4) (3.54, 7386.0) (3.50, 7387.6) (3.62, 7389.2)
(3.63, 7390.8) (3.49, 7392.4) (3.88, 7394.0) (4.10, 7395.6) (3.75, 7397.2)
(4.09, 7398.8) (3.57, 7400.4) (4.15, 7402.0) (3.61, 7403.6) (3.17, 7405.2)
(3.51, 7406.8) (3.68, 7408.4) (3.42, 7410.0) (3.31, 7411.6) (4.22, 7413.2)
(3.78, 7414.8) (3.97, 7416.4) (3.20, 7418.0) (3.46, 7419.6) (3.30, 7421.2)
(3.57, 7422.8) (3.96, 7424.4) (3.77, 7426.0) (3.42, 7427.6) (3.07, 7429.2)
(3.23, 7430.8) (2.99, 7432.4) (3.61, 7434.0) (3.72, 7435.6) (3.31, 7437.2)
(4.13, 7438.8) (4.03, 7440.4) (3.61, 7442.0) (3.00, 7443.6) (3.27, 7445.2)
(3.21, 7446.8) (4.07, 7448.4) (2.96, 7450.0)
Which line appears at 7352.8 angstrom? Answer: Halpha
